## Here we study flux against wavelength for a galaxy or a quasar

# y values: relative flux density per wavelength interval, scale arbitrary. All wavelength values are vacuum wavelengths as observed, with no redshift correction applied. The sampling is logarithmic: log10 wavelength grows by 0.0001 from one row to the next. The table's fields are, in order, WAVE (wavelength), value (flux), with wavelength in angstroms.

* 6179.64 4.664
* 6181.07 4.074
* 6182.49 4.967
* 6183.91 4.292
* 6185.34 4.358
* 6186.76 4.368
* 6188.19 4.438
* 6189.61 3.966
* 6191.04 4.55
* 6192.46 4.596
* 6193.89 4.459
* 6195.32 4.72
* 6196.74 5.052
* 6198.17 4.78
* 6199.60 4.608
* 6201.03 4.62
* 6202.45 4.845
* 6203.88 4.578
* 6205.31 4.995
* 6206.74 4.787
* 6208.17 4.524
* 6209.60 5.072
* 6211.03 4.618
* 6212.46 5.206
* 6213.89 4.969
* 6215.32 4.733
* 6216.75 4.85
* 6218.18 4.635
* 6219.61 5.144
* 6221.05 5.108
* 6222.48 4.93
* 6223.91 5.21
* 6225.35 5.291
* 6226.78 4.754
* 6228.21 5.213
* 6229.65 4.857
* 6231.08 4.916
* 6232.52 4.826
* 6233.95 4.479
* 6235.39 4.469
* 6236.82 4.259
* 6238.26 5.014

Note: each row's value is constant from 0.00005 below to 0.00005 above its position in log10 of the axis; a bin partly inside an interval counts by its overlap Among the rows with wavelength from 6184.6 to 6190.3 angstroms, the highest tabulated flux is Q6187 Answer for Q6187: 4.438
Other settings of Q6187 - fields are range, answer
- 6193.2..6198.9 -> 5.052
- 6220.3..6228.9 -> 5.291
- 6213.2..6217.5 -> 4.969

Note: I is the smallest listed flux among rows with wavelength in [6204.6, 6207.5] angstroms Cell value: 4.787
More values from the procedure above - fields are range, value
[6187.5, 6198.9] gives 3.966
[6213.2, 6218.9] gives 4.635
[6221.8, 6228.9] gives 4.754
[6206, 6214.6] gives 4.524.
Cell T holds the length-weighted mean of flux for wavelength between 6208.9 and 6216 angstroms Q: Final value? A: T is 4.92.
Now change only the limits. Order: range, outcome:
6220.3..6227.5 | 5.06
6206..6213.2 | 4.84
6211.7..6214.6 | 5.08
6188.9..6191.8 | 4.27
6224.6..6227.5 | 5.03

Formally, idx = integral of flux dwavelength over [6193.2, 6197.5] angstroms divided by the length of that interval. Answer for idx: 4.75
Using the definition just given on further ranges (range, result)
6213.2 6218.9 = 4.8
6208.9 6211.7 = 4.85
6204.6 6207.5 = 4.88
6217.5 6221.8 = 4.96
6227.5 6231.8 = 4.99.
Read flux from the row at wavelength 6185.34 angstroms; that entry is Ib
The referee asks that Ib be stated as 4.358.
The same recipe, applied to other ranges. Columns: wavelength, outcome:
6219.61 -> 5.144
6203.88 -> 4.578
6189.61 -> 3.966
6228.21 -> 5.213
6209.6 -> 5.072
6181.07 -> 4.074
